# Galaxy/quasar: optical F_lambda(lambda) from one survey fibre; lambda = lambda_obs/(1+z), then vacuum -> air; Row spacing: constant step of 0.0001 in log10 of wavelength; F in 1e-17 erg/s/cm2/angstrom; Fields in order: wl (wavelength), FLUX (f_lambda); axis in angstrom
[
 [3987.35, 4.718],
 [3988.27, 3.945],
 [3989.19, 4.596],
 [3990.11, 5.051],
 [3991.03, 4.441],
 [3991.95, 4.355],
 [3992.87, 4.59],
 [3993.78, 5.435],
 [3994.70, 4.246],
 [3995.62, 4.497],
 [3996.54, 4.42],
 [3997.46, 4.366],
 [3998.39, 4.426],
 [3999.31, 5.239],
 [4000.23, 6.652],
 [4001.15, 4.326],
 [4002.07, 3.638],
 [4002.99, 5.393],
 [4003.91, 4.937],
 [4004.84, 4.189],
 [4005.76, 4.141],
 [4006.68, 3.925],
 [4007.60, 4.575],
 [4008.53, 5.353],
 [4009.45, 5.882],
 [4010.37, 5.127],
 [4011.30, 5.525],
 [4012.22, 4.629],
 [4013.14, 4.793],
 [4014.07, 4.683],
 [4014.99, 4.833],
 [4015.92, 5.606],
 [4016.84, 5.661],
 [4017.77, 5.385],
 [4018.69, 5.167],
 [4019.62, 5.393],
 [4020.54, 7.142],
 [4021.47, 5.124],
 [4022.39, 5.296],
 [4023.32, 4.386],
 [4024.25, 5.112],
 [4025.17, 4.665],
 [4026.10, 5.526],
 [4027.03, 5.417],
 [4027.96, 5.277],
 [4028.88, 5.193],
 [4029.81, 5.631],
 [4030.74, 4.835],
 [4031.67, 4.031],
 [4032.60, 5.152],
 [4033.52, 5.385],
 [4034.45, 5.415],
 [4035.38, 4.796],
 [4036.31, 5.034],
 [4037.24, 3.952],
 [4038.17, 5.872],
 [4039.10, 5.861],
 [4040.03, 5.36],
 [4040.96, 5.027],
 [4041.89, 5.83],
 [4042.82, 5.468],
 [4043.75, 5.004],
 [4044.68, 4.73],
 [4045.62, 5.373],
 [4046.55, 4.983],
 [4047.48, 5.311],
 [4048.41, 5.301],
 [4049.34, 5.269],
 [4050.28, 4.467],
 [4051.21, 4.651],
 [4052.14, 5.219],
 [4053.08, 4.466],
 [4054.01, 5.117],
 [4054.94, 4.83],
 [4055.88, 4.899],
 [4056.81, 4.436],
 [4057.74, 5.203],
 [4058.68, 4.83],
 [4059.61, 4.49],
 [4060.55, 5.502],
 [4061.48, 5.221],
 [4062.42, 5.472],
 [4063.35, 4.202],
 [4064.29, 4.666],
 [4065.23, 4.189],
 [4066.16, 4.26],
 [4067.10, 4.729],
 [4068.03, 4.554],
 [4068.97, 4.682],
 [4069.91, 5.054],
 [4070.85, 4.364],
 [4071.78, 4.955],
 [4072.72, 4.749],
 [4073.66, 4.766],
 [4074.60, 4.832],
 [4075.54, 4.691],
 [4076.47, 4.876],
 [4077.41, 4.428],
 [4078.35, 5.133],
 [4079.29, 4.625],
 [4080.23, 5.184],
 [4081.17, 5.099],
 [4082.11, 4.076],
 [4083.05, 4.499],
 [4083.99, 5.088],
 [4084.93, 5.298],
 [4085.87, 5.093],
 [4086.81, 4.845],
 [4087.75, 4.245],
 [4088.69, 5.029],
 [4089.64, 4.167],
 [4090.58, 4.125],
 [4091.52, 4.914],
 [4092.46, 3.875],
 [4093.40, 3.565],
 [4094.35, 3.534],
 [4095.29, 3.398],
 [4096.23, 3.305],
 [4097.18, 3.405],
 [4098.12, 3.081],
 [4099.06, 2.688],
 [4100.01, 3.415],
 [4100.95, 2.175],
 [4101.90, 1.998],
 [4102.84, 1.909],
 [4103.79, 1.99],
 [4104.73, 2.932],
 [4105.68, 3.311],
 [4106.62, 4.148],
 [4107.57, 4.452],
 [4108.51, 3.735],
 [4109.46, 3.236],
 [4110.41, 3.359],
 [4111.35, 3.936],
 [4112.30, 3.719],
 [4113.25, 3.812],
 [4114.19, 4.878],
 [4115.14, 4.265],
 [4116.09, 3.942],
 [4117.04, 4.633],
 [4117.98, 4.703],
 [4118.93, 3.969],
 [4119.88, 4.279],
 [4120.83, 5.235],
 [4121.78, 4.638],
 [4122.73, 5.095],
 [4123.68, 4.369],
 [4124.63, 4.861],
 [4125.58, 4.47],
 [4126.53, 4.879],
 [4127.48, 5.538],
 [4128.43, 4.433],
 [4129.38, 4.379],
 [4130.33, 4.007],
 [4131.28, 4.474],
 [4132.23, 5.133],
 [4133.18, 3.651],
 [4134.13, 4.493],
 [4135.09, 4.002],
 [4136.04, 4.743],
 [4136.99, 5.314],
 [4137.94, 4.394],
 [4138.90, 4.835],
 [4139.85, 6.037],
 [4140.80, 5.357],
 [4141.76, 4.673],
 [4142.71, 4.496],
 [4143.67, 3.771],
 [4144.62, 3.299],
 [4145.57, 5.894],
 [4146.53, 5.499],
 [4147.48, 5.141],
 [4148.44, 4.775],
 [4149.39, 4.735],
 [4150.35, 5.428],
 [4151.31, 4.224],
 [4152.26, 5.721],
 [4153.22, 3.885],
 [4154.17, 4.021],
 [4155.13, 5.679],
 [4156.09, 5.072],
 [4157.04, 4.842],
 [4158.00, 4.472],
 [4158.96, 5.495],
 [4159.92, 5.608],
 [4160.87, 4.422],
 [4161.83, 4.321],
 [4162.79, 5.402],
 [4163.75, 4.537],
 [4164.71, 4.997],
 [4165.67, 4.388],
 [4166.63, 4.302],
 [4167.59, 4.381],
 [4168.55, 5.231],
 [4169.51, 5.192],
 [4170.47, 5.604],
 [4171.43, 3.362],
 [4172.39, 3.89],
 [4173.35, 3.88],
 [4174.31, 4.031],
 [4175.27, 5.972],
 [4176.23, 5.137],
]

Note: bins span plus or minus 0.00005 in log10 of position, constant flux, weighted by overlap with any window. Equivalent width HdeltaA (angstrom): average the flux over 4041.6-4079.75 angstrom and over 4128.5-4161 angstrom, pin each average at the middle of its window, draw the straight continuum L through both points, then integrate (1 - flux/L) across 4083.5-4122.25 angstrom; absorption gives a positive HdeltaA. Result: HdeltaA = 7.7 angstrom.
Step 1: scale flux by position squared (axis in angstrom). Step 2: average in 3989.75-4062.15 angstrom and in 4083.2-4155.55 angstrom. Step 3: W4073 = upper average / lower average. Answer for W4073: 0.9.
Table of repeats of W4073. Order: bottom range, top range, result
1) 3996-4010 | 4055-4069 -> 1.03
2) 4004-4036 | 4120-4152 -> 0.98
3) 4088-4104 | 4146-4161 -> 1.52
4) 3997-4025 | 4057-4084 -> 0.98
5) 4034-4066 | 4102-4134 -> 0.85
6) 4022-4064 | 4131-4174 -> 0.99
